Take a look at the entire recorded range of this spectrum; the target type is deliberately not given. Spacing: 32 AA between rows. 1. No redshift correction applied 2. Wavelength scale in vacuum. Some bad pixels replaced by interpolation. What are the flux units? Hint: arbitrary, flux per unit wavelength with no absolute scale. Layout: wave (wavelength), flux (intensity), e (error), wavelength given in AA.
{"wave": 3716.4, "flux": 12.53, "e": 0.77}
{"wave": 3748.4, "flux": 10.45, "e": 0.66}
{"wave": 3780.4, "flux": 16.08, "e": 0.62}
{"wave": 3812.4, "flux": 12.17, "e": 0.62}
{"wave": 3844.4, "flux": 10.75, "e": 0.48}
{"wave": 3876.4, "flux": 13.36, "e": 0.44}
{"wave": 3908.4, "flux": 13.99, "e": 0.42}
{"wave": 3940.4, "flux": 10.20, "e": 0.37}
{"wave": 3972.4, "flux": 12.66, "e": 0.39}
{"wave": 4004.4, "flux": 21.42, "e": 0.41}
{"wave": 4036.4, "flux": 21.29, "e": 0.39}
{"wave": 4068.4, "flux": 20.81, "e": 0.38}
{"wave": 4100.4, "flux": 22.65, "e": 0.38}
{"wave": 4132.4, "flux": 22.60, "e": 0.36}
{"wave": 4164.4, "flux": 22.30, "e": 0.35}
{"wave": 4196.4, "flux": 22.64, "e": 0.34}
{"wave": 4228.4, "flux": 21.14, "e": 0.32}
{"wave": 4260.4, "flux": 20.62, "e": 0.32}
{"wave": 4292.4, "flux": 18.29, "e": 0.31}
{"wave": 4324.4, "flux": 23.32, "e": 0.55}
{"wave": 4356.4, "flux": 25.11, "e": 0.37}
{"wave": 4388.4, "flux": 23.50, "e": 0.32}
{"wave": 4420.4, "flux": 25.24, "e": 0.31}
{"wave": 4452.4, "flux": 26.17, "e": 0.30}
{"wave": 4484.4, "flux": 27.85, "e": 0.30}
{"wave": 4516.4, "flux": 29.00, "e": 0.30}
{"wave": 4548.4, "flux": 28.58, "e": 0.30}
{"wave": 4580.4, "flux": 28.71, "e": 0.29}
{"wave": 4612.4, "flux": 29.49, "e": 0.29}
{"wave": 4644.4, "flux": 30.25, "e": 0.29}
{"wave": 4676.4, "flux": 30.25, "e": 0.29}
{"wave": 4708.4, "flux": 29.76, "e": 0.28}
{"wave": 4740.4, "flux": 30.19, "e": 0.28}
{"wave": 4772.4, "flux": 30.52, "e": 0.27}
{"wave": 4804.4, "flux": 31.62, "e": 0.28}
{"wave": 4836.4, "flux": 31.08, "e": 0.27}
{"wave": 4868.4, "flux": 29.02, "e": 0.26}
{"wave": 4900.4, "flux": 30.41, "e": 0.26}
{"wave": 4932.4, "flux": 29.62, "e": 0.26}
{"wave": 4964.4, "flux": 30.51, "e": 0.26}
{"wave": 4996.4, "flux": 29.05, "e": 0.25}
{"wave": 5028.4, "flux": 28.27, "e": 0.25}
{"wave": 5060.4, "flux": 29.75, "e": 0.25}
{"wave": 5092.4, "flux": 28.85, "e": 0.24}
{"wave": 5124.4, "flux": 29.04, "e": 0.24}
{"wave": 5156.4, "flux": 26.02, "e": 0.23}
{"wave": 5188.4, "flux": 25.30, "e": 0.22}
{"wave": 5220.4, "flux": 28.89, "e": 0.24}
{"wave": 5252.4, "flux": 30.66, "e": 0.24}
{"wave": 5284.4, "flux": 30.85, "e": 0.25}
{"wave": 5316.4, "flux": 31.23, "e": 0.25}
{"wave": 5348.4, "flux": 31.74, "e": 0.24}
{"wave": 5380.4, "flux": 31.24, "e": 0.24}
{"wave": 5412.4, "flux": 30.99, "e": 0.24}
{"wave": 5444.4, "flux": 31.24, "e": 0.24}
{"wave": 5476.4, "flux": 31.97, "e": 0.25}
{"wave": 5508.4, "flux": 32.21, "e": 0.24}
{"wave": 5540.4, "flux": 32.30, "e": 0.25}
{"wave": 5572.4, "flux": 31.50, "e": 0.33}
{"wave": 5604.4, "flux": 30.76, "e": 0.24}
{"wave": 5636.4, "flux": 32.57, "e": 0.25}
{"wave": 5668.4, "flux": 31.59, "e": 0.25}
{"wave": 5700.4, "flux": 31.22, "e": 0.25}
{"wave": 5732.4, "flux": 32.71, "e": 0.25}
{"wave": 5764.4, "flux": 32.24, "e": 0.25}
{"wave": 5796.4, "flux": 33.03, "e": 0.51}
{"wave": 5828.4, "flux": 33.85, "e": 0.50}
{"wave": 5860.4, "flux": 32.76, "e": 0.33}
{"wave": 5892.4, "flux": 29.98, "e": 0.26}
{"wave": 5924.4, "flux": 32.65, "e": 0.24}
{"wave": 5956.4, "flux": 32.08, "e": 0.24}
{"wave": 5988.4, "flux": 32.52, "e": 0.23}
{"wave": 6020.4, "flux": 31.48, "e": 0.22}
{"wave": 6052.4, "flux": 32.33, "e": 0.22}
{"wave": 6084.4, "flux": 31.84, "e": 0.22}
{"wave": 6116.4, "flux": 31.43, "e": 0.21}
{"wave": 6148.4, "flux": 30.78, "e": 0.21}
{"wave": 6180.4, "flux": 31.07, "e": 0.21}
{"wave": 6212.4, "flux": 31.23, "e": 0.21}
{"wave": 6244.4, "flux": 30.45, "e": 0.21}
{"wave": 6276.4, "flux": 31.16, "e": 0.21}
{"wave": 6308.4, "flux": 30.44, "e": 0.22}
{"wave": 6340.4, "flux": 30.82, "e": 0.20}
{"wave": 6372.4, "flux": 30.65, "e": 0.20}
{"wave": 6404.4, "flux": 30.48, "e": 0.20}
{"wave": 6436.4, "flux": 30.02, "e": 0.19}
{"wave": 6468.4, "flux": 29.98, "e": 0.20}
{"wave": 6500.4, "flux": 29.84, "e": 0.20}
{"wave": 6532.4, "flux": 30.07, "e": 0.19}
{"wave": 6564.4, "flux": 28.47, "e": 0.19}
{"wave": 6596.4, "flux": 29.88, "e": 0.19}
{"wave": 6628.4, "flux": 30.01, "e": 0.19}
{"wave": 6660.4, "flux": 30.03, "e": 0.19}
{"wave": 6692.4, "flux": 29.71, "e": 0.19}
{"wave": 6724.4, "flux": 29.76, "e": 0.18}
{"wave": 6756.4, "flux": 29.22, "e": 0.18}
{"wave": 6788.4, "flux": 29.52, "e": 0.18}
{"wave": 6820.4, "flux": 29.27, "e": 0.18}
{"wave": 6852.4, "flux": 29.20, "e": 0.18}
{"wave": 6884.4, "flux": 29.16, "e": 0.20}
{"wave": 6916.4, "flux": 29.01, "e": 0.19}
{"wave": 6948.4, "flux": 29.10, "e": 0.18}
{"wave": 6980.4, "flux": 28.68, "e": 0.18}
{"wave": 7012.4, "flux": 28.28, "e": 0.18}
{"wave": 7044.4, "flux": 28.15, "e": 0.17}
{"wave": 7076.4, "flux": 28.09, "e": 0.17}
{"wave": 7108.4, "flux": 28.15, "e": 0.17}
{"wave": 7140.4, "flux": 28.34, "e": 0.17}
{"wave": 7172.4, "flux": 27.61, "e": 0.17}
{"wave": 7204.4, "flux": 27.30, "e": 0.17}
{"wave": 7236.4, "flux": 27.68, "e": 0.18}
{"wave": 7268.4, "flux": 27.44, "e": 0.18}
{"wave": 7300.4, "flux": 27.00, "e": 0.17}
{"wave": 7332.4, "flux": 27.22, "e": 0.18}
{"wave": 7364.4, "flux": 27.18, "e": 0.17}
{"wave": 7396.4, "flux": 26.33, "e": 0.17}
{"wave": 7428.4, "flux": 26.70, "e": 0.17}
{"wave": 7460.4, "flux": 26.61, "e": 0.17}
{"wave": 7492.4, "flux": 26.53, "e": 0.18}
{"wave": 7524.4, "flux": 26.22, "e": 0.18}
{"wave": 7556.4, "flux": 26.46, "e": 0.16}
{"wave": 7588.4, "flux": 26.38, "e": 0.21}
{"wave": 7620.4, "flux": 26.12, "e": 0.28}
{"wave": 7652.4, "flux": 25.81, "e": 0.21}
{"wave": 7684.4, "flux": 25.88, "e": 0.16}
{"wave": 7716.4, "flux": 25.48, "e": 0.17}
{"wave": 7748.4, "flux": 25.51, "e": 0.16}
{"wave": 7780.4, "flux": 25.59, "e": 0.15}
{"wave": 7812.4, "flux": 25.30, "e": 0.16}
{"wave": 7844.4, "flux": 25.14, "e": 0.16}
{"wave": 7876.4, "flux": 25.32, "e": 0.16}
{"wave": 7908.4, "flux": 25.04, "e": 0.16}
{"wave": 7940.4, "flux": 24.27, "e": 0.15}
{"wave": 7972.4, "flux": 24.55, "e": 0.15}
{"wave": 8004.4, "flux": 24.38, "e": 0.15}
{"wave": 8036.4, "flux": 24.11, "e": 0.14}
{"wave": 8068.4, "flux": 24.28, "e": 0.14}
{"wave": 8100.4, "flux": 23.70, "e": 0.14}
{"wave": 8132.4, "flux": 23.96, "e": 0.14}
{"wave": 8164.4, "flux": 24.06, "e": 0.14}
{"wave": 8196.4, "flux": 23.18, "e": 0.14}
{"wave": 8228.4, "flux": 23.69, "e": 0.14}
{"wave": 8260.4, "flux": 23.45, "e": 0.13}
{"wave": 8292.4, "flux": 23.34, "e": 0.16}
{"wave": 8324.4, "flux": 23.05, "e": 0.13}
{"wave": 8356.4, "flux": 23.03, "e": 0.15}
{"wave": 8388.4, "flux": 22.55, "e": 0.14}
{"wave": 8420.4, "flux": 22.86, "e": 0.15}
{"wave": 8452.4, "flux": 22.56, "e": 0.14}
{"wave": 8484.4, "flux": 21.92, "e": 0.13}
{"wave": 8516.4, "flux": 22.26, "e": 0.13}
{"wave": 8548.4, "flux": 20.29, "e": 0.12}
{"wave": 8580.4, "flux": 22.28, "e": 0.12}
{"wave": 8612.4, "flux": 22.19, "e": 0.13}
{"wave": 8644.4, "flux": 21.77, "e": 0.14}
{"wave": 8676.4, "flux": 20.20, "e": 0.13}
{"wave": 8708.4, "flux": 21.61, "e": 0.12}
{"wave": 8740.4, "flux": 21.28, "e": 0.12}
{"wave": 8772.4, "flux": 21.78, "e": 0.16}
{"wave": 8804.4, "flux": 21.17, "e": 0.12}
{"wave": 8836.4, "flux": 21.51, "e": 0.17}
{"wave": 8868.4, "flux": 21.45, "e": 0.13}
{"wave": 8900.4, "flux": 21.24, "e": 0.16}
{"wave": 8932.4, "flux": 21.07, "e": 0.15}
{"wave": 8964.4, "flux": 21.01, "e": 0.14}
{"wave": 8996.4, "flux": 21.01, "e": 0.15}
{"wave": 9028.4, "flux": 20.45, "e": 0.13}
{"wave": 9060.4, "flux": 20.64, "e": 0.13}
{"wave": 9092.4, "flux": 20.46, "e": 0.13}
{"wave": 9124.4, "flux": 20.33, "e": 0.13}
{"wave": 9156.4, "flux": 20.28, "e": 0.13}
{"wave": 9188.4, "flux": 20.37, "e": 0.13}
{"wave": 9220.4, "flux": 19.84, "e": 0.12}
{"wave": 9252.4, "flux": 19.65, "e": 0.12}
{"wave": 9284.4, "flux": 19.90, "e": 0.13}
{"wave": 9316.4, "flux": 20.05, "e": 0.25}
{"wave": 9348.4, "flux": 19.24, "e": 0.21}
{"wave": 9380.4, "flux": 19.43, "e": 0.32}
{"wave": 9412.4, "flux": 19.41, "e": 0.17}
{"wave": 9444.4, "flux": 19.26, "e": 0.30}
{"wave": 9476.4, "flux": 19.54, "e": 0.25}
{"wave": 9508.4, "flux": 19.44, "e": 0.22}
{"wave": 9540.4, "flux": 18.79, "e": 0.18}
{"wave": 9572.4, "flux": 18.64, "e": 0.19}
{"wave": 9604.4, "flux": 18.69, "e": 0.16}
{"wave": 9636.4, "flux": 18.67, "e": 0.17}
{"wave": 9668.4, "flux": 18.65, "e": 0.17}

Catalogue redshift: 0.00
